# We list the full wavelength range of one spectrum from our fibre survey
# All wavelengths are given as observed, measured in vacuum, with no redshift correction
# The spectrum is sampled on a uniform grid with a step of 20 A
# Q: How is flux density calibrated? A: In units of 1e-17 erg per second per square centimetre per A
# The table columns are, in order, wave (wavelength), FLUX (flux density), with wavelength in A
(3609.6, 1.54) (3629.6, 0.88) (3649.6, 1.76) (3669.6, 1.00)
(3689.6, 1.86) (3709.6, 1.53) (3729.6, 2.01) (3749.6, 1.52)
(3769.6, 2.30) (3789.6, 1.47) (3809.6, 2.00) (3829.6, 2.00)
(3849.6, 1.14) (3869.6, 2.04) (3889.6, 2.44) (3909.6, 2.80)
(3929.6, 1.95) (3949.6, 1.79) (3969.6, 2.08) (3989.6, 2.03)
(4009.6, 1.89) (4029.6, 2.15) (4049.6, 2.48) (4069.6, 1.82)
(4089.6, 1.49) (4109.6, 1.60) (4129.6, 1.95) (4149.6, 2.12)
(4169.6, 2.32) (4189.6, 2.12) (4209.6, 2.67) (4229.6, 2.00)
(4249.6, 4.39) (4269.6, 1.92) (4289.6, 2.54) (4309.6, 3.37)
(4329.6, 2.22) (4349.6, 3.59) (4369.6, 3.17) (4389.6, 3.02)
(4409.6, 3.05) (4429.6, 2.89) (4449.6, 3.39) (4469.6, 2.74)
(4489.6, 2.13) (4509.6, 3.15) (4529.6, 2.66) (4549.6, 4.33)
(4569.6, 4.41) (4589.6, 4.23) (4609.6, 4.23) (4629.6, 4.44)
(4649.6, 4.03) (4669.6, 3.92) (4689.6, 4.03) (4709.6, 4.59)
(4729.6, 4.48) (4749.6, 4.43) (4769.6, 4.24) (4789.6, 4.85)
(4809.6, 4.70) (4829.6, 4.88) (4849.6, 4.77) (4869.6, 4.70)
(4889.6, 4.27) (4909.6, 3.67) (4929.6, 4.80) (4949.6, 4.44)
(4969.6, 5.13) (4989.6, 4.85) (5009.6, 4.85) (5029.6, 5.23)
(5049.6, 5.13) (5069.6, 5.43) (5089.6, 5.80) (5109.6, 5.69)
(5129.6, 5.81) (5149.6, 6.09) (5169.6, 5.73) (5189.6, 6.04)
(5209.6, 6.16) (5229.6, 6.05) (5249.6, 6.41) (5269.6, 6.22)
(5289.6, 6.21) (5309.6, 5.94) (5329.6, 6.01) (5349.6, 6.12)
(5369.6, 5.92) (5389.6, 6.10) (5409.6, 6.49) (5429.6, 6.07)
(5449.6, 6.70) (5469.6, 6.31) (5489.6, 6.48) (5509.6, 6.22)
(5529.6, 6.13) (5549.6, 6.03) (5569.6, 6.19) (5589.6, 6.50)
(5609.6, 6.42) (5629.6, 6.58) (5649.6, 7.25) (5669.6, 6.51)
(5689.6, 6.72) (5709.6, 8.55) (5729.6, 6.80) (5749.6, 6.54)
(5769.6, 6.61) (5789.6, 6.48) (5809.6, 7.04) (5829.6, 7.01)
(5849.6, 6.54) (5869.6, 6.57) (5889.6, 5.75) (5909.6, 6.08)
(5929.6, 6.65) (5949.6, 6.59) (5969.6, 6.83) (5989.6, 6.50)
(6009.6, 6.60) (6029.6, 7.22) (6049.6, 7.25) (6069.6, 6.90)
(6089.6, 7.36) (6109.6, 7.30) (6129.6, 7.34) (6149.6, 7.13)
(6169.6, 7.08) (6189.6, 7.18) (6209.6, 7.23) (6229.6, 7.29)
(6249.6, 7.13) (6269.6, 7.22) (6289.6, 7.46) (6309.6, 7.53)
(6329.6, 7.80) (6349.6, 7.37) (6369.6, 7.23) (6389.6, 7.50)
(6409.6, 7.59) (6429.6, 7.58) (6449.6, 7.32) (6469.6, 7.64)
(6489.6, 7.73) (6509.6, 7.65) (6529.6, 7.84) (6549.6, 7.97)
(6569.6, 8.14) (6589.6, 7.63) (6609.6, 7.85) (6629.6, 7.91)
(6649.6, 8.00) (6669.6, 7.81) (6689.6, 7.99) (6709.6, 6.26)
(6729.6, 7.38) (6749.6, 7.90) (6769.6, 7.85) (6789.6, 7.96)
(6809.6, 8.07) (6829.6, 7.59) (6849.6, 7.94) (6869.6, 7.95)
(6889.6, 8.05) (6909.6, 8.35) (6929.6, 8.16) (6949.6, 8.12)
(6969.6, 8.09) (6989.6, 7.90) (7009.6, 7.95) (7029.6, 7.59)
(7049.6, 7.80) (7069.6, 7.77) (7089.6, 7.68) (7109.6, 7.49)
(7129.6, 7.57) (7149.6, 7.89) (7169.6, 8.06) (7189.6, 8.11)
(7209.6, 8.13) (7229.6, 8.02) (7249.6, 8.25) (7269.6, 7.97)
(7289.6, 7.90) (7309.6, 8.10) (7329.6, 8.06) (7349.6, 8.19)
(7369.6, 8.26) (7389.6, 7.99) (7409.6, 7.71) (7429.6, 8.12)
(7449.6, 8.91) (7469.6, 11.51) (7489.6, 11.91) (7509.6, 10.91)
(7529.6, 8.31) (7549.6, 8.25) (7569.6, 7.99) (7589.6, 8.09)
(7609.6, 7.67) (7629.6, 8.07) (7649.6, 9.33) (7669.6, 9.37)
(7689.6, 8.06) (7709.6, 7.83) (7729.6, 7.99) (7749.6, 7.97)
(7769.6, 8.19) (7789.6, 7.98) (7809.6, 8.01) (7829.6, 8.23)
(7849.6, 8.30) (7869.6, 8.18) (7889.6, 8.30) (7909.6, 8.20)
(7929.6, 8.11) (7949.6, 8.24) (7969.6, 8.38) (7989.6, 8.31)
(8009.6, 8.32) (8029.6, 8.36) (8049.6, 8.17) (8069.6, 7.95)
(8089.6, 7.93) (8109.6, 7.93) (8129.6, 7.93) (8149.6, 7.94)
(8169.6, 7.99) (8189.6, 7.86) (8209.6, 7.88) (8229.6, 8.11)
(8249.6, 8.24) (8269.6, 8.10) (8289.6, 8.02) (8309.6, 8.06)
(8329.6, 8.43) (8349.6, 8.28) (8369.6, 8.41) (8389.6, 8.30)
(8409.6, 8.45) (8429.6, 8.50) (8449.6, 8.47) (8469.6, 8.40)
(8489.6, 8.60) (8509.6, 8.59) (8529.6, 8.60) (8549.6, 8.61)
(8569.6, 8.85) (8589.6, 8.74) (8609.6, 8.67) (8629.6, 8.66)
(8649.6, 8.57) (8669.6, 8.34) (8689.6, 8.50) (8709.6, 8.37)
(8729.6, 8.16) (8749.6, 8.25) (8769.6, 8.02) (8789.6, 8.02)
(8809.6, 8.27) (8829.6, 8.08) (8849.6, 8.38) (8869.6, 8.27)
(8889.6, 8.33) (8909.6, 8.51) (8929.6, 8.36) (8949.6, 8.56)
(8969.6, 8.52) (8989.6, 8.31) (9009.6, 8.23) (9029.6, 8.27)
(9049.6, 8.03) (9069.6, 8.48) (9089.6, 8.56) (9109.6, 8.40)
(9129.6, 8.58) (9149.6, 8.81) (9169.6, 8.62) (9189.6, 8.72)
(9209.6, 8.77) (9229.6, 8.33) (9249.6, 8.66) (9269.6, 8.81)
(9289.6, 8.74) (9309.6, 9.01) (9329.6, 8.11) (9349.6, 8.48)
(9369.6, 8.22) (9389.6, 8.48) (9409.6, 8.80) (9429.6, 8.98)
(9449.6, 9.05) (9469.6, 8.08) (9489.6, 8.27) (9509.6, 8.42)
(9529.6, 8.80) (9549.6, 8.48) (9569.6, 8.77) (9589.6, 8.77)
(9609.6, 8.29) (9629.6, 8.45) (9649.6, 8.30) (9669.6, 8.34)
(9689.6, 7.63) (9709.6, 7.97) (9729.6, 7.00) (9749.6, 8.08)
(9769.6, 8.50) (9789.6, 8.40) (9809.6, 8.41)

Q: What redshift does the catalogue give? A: 0.139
